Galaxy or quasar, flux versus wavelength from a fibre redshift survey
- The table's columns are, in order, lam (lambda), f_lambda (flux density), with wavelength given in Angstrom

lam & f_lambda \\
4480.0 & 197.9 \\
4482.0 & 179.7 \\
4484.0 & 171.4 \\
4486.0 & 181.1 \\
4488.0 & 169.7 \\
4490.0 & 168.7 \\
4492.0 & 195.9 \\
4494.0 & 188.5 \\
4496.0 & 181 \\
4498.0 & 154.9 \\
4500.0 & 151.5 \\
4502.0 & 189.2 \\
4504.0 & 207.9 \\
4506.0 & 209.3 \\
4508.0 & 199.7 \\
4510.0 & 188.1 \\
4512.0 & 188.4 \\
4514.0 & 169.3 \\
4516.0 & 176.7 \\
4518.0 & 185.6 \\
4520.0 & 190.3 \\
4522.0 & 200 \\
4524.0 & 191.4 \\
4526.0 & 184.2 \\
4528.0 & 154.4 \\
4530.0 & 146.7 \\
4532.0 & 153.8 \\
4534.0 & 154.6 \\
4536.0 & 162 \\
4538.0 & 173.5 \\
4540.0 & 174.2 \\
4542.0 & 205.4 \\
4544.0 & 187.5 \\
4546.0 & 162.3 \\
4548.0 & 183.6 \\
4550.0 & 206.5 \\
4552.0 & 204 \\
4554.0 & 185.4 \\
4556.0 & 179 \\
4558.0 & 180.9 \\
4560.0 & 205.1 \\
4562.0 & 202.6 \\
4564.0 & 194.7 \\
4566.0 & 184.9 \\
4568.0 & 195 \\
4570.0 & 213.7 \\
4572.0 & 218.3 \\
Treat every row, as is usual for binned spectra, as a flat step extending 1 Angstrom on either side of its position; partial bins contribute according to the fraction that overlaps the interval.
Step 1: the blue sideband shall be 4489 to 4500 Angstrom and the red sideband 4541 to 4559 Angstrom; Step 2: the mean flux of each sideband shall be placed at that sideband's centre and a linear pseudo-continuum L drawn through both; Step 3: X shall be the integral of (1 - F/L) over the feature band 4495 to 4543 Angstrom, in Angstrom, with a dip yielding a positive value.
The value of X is 0.6 Angstrom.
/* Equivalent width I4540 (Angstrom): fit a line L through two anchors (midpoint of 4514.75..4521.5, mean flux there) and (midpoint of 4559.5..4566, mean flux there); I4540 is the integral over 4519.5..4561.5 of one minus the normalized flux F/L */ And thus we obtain 2.4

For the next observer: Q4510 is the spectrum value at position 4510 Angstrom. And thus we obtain 188.1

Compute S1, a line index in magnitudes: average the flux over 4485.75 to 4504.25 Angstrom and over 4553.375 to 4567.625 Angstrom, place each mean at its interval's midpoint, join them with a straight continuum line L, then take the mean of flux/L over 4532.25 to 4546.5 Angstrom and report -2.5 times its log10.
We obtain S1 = 0.08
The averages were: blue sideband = 178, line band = 174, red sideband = 191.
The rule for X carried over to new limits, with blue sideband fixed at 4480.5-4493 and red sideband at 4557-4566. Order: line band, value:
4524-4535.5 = 1.6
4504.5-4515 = -0.5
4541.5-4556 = 0.2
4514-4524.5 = -0.1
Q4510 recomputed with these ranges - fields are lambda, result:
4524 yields 191.4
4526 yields 184.2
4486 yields 181.1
